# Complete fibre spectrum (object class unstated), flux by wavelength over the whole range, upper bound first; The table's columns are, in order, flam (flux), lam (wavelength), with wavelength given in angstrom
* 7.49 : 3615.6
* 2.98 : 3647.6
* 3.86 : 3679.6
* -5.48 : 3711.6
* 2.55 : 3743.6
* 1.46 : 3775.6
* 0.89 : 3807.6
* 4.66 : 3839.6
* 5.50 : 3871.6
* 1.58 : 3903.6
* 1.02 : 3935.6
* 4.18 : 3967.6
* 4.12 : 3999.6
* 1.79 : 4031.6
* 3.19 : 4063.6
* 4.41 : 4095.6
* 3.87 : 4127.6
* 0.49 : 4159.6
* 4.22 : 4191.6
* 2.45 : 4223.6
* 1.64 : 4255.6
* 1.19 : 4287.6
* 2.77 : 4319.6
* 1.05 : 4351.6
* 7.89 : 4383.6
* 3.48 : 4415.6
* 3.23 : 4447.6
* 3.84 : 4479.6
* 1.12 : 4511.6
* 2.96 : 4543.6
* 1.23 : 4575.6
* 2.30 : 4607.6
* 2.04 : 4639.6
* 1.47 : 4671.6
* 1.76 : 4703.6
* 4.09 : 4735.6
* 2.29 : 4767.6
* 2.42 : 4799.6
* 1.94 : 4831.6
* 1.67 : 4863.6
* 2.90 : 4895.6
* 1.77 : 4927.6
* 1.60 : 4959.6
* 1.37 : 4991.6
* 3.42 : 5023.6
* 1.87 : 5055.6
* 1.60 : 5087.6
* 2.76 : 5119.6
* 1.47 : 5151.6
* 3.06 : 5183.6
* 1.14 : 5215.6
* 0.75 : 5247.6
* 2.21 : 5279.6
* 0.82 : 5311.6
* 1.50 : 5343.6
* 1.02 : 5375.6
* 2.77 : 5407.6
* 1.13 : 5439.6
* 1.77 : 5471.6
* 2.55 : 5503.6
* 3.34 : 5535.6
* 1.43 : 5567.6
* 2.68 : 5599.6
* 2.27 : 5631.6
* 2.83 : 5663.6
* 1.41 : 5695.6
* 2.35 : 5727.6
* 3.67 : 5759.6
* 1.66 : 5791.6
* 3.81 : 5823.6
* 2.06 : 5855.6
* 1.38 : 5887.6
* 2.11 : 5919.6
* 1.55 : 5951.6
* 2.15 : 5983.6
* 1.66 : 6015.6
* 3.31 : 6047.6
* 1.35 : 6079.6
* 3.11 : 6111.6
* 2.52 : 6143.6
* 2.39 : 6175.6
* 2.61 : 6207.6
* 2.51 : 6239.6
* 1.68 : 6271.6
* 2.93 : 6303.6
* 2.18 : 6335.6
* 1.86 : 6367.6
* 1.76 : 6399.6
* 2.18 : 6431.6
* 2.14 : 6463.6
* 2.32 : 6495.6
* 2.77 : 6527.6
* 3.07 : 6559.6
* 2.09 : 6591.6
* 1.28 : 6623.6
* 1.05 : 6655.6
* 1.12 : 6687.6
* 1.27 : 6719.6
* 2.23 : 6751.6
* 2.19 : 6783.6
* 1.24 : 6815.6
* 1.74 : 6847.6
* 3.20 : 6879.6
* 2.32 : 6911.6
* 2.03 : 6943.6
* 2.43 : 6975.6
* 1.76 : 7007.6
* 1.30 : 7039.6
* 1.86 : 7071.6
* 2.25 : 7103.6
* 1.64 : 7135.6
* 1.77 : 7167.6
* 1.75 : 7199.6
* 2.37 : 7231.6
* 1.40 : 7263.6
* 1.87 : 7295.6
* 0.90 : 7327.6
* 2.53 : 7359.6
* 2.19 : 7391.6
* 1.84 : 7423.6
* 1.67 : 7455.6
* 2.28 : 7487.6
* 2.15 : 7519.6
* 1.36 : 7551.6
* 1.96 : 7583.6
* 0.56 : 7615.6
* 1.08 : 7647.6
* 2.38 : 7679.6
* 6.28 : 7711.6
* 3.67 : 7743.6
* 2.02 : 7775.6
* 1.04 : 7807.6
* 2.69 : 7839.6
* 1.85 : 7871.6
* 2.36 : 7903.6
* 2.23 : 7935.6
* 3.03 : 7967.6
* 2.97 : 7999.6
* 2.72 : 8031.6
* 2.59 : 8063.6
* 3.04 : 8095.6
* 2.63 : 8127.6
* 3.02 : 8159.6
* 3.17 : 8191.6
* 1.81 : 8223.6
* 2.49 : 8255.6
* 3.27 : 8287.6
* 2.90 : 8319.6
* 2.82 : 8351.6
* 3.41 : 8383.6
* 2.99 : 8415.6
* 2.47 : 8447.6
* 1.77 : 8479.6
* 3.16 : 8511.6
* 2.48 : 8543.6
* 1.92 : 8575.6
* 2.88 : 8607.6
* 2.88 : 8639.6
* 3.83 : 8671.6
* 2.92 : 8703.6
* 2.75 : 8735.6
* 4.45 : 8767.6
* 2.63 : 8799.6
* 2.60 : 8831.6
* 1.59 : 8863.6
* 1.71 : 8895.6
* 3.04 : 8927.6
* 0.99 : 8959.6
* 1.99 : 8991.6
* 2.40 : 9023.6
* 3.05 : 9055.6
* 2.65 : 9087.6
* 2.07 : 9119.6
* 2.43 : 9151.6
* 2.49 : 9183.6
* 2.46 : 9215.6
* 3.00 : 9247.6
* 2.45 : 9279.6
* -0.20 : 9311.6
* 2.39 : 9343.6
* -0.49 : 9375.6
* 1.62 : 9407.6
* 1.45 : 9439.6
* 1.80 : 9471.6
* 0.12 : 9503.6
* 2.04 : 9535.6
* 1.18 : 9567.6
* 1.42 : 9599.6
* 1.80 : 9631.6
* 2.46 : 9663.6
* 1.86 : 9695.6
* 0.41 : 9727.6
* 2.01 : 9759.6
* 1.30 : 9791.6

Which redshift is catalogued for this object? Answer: 1.07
